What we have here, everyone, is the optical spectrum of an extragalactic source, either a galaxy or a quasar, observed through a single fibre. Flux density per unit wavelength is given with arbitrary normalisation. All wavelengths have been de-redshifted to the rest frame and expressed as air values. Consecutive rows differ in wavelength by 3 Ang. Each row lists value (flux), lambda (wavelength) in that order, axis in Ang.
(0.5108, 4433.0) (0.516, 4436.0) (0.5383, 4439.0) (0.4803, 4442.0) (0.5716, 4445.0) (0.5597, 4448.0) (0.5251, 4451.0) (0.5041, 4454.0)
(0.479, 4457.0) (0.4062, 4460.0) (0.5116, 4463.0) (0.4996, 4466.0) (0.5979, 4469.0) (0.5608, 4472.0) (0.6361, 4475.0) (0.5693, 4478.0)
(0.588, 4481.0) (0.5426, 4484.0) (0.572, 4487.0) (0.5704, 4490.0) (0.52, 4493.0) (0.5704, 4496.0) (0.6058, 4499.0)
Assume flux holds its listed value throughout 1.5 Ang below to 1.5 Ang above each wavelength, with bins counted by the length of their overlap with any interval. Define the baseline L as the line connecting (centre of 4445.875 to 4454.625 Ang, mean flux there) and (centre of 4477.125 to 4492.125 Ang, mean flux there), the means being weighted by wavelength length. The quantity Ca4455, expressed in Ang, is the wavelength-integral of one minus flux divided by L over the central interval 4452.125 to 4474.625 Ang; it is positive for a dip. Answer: 1.3 Ang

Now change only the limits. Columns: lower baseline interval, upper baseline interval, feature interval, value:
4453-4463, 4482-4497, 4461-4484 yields -2.4 Ang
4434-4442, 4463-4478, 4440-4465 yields 1.6 Ang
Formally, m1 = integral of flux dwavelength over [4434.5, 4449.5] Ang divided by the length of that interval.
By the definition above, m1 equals 0.533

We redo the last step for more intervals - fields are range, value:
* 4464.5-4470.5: 0.549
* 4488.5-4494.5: 0.545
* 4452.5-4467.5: 0.48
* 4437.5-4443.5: 0.509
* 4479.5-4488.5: 0.568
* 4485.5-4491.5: 0.571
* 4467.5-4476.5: 0.598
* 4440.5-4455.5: 0.528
